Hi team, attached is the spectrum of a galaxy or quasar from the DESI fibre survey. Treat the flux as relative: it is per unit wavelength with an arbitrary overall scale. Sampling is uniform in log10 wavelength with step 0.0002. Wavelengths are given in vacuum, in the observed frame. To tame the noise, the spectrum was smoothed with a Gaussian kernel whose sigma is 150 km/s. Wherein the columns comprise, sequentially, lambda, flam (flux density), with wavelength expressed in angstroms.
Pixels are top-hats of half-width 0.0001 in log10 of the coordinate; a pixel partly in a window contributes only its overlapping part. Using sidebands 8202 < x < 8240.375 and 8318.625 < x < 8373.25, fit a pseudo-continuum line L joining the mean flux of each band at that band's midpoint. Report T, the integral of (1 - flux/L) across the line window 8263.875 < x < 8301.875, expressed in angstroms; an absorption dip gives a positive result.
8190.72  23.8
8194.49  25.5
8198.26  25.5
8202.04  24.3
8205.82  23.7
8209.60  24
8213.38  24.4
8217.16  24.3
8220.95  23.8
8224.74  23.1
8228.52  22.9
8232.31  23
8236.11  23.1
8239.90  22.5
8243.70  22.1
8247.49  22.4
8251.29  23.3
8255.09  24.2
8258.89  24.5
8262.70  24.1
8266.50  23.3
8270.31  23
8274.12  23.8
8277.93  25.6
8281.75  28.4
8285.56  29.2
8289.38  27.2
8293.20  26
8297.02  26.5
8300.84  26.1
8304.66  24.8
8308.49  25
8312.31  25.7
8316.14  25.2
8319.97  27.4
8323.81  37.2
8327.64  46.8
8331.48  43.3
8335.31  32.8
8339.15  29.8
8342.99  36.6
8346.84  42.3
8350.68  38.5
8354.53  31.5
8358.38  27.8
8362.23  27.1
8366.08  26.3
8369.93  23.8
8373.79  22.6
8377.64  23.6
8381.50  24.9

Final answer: 3.4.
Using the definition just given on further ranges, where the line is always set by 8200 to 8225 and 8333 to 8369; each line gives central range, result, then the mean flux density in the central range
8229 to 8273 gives 5.17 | 23.2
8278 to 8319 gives 3.90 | 26.4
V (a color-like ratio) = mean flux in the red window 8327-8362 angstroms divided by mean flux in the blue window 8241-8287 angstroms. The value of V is 1.5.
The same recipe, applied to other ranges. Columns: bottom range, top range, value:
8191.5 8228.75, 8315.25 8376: 1.34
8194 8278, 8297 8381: 1.29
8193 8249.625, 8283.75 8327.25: 1.18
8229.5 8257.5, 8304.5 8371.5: 1.39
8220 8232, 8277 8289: 1.20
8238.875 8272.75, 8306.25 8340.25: 1.40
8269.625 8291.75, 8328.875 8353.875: 1.41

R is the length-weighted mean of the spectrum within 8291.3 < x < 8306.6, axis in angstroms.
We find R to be 25.8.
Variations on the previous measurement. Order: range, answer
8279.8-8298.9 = 27.4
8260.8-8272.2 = 23.5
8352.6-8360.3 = 29.6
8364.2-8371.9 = 25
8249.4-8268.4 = 23.9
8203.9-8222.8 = 24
